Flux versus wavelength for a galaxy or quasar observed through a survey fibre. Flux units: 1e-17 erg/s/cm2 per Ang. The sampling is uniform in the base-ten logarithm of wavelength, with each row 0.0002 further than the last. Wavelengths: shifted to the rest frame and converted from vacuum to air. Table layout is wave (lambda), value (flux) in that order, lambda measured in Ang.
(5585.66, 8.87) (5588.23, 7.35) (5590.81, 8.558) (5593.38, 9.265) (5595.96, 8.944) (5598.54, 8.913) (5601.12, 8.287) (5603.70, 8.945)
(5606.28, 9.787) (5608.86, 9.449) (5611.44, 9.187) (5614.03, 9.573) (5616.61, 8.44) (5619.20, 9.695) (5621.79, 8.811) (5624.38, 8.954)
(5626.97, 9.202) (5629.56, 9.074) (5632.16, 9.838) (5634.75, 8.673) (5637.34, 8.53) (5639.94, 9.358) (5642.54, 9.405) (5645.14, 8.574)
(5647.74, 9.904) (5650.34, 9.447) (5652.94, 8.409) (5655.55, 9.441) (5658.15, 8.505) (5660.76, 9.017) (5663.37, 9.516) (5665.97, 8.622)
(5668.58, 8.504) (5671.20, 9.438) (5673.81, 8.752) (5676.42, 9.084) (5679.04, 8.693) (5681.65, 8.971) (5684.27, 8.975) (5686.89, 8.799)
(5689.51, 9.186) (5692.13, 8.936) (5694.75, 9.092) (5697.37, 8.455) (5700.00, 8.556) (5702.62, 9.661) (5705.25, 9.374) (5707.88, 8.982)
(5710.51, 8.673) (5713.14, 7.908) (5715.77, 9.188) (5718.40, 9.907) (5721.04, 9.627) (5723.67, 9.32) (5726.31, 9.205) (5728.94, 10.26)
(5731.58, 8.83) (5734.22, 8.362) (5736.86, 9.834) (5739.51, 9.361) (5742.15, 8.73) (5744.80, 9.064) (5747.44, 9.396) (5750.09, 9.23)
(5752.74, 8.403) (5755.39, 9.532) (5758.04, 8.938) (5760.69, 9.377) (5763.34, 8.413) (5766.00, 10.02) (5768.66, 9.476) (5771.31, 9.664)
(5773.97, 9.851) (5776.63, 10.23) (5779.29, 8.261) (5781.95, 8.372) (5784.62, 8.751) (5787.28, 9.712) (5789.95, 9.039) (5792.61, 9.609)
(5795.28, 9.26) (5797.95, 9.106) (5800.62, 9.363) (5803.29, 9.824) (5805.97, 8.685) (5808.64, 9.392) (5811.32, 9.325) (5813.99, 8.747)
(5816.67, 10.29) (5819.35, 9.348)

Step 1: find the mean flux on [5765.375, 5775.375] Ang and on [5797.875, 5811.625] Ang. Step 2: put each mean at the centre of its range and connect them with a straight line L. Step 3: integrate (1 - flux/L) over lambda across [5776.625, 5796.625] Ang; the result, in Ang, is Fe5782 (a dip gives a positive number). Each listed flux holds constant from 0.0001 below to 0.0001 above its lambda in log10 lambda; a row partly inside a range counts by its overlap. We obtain 0.9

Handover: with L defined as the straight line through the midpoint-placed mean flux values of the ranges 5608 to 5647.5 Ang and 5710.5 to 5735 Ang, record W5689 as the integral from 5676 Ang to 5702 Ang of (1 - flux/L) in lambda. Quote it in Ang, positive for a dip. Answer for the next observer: 0.8 Ang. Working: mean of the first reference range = 9.13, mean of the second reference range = 9.17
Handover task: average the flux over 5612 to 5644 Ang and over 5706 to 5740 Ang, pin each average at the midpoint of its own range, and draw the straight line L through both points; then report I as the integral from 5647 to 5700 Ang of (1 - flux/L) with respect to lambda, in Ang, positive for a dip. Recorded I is 1.09 Ang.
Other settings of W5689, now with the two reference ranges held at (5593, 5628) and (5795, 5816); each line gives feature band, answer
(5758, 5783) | -0.2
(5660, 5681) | 0.4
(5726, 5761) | 0.1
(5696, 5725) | 0.4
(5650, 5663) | 0.2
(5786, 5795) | -0.2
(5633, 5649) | 0.0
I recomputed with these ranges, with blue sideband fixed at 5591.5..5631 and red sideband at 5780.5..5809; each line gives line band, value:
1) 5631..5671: 0.2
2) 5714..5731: -0.7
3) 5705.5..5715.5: 0.5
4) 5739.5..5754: 0.2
